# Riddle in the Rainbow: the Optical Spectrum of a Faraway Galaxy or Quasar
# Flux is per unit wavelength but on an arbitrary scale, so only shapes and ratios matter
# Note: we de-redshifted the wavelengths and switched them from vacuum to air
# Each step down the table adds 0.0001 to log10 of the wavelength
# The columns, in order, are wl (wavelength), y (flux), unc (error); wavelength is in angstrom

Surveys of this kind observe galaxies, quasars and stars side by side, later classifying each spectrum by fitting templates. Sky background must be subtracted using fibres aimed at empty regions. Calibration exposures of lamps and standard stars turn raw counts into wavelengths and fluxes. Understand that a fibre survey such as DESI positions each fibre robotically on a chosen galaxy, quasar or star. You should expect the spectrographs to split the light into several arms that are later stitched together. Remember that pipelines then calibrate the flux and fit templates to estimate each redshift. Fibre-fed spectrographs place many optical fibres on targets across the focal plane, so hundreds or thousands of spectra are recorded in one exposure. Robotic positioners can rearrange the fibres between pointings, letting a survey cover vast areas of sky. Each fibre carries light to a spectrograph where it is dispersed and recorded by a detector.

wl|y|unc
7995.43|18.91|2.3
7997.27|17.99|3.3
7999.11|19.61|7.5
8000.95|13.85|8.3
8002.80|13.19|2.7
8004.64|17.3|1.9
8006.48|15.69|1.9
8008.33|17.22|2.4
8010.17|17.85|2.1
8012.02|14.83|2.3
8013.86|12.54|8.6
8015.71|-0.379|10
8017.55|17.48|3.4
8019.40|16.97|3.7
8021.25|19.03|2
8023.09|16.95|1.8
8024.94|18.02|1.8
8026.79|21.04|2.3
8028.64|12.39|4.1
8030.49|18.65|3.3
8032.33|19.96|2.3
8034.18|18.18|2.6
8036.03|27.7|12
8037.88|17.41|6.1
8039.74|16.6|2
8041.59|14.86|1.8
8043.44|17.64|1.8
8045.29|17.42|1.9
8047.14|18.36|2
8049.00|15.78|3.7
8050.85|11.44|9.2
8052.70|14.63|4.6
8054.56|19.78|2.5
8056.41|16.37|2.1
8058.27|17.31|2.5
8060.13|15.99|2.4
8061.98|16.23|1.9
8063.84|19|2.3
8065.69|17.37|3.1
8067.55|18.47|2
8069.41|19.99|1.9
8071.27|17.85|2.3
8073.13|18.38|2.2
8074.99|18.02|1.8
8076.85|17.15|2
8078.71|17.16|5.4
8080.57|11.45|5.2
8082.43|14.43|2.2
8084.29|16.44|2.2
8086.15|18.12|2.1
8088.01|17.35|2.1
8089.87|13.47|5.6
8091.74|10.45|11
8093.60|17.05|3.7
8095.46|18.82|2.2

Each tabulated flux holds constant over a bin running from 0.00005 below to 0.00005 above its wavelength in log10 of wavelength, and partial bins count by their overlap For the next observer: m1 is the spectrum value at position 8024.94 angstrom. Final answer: 18.02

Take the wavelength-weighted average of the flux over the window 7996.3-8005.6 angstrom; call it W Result 16.4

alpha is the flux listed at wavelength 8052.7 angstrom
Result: 14.63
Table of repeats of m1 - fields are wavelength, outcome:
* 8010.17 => 17.85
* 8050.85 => 11.44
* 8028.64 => 12.39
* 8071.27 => 17.85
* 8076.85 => 17.15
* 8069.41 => 19.99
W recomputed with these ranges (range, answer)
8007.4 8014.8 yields 15.6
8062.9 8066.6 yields 18.2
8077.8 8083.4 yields 14.4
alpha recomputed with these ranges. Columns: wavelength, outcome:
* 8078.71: 17.16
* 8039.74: 16.6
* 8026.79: 21.04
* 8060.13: 15.99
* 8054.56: 19.78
